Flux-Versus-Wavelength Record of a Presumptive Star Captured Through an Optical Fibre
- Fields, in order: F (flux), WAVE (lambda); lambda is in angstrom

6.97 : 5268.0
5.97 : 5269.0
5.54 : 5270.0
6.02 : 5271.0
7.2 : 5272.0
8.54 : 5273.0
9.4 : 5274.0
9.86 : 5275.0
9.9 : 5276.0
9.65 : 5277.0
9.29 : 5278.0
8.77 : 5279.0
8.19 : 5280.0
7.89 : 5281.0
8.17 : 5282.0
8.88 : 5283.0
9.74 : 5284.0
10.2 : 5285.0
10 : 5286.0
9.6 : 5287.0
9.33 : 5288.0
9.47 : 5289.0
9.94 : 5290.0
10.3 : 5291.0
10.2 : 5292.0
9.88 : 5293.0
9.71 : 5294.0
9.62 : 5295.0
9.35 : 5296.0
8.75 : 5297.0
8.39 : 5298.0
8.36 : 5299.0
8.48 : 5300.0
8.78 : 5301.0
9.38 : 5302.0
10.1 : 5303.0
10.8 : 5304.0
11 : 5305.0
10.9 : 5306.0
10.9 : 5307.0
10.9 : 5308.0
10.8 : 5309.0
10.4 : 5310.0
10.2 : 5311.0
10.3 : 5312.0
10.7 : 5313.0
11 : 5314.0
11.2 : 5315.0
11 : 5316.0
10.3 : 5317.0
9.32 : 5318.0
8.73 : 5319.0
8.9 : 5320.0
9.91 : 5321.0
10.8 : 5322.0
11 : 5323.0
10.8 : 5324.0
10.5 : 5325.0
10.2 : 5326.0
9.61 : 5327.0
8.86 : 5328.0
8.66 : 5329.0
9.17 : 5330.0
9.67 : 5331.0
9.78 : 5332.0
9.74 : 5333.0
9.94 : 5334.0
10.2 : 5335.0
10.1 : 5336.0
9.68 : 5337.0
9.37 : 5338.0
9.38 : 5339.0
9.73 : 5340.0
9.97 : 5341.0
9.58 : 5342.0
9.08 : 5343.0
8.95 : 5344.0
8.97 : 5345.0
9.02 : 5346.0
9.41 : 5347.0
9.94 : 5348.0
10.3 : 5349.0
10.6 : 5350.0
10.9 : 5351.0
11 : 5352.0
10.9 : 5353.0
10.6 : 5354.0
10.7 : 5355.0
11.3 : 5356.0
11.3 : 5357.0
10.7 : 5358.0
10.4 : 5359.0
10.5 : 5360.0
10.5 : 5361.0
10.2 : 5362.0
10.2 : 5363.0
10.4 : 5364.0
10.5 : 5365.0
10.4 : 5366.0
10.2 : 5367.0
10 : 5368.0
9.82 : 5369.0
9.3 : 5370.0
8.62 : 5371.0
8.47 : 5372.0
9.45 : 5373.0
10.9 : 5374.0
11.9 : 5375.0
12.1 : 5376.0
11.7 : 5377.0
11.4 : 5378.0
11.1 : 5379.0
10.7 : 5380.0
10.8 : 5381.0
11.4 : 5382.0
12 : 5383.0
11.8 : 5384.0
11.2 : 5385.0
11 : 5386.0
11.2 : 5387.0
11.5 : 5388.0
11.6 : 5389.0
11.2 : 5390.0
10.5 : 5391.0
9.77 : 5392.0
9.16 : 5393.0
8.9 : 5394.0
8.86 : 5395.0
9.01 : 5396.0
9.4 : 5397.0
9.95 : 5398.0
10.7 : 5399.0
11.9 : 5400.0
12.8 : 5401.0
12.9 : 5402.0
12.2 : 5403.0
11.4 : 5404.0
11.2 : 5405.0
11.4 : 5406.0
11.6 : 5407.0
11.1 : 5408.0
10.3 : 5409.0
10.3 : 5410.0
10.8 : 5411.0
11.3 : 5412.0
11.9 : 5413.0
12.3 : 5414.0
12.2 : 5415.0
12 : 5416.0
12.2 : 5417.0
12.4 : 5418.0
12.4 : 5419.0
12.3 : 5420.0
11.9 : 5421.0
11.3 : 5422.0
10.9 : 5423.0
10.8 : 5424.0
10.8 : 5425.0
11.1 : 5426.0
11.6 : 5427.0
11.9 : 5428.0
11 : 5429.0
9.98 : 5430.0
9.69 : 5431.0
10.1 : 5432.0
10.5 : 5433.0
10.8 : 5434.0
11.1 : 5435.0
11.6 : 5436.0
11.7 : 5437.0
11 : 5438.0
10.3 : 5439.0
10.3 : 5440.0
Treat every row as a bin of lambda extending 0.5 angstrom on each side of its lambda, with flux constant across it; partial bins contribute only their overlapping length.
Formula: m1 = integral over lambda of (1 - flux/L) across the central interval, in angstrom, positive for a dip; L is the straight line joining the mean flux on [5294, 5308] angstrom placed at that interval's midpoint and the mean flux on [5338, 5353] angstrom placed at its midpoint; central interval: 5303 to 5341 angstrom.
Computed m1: -1.6 angstrom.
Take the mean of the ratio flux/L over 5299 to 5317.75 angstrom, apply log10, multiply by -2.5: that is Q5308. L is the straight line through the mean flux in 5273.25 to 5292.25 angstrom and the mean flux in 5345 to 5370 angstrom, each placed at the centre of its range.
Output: -0.066 mag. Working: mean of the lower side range 9.39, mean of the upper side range 10.4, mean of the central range 10.3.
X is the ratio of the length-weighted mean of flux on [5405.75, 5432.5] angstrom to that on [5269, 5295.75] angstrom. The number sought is 1.26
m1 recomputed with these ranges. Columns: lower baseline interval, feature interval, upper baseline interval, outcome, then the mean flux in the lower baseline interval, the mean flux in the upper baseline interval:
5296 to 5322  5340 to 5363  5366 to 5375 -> -0.9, 9.98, 9.77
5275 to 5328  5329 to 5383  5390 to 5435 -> 1.1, 9.81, 11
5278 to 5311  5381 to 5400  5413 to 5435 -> 0.6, 9.6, 11.3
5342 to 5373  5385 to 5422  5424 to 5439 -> -2.0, 10.1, 10.9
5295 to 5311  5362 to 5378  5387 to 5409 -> 0.3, 9.82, 10.8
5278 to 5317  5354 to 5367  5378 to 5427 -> 0.0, 9.78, 11.2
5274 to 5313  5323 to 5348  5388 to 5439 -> 1.3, 9.65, 11.1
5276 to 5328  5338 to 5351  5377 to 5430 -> 1.0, 9.81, 11.2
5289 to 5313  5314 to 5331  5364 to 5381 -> 0.2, 9.9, 10.4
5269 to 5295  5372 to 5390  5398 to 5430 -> -0.5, 8.98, 11.5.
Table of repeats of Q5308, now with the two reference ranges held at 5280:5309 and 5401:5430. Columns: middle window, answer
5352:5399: 0.04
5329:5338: 0.06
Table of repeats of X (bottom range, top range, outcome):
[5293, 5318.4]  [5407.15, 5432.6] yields 1.13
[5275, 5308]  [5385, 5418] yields 1.16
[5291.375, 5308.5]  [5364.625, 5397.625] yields 1.08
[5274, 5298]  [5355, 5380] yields 1.12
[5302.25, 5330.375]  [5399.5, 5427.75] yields 1.13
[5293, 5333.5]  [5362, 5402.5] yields 1.07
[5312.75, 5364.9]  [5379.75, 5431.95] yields 1.10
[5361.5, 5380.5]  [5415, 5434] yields 1.09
